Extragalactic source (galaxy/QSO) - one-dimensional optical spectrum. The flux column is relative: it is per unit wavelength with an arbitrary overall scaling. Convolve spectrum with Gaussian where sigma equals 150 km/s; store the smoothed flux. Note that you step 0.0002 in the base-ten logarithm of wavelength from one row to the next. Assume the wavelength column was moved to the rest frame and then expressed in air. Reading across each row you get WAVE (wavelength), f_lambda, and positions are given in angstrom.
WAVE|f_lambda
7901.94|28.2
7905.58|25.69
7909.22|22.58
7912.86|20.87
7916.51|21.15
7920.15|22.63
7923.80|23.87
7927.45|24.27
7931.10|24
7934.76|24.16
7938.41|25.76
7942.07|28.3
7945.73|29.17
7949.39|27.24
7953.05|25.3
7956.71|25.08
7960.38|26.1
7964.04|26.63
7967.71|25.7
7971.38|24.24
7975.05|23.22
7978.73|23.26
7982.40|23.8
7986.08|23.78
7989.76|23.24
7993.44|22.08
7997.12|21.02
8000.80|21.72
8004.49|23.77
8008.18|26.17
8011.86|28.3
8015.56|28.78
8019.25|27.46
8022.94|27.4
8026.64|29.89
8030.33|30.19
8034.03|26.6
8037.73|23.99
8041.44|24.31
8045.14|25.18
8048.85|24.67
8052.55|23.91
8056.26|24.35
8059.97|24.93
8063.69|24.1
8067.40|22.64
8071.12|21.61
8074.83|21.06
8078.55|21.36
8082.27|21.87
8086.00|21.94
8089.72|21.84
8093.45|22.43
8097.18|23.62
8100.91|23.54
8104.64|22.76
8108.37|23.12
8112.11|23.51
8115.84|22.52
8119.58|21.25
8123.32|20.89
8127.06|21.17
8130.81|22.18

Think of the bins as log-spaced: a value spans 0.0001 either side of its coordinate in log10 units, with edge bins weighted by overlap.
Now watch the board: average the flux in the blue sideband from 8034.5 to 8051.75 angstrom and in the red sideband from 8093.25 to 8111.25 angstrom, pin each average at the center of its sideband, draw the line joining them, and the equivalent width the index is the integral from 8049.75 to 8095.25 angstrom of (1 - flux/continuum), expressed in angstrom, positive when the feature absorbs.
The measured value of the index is 2.3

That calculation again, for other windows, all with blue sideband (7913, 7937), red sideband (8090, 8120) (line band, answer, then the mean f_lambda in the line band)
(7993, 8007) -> 0.4 angstrom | 22.3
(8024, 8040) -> -3.2 angstrom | 27.6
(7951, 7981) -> -2.3 angstrom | 24.9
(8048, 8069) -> -1.0 angstrom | 24.1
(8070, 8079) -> 0.6 angstrom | 21.3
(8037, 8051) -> -1.0 angstrom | 24.6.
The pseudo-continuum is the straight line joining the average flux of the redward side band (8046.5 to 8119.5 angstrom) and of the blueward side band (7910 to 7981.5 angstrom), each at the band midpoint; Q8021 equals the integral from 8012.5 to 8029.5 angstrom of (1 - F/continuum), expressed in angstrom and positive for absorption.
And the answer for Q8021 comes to -3.4 angstrom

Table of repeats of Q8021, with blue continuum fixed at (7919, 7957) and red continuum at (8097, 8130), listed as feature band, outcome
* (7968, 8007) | 2.3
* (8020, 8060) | -3.9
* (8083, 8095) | 0.4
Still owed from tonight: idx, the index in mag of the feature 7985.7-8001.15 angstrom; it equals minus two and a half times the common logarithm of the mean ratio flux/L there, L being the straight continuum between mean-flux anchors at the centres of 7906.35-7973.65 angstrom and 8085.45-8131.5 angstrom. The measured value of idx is 0.08 mag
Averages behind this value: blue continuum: 24.8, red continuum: 22.4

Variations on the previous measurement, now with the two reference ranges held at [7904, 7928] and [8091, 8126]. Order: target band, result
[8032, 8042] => -0.11 mag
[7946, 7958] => -0.15 mag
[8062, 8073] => -0.01 mag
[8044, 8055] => -0.09 mag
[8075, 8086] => 0.05 mag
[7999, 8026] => -0.16 mag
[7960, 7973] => -0.13 mag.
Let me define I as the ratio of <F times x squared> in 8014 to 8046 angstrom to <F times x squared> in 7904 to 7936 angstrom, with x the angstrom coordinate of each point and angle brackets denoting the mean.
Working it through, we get 1.20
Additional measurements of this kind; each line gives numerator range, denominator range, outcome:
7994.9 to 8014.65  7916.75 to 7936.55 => 1.05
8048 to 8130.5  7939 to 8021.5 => 0.92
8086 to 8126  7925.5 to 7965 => 0.90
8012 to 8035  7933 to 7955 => 1.09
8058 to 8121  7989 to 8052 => 0.90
